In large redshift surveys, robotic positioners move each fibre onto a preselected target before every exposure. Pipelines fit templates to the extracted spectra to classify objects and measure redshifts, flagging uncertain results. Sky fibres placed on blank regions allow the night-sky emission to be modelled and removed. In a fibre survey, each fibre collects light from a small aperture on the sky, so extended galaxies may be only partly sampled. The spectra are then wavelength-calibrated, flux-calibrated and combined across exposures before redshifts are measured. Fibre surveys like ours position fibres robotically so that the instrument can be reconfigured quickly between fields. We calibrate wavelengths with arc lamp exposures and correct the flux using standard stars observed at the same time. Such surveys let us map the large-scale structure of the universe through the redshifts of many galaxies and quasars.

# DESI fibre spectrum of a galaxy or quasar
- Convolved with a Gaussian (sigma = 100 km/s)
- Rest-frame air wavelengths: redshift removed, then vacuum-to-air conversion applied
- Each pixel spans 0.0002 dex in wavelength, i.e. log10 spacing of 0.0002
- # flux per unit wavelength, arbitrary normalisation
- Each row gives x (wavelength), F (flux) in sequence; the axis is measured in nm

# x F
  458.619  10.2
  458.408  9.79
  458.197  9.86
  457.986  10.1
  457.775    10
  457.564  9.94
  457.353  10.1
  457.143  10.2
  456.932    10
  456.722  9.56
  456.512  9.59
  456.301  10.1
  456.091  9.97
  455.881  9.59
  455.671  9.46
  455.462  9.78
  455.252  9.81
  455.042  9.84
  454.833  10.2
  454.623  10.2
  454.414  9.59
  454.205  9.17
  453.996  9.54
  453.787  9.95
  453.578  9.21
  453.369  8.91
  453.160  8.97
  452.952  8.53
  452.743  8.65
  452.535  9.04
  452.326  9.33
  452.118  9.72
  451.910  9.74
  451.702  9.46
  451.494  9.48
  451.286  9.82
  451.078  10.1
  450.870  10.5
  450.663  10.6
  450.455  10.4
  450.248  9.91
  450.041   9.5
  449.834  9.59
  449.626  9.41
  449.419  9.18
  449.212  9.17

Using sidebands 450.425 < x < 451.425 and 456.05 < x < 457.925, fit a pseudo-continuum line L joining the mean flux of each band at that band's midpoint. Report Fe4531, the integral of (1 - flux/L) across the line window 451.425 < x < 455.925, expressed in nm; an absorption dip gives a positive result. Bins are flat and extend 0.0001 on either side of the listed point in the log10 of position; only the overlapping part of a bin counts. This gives 0.29 nm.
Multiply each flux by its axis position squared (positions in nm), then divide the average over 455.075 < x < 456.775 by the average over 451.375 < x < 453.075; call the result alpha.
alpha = 1.07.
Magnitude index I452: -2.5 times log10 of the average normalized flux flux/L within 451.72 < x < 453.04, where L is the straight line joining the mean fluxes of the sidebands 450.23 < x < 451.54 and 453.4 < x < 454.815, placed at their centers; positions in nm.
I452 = 0.081 mag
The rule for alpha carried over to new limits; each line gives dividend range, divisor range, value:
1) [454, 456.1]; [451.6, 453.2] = 1.07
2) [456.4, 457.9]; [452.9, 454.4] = 1.09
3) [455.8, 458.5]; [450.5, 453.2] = 1.06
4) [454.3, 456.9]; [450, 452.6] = 1.02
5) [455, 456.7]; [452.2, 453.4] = 1.11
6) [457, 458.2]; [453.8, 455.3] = 1.04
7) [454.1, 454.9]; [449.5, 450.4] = 1.03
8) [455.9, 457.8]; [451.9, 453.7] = 1.11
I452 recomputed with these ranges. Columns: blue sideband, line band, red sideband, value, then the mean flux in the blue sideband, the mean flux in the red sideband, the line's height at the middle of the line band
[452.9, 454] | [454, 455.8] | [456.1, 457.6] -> -0.028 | 9.19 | 9.93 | 9.5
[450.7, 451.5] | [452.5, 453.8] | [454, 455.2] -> 0.107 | 10.1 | 9.78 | 9.91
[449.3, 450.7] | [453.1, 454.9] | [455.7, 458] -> 0.035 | 9.75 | 9.9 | 9.84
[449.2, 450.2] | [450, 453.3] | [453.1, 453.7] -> -0.043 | 9.41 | 9.05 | 9.22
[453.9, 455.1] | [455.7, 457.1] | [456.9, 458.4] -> 0.013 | 9.76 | 10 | 9.91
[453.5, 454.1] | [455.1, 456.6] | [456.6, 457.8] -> 0.006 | 9.58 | 9.96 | 9.81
